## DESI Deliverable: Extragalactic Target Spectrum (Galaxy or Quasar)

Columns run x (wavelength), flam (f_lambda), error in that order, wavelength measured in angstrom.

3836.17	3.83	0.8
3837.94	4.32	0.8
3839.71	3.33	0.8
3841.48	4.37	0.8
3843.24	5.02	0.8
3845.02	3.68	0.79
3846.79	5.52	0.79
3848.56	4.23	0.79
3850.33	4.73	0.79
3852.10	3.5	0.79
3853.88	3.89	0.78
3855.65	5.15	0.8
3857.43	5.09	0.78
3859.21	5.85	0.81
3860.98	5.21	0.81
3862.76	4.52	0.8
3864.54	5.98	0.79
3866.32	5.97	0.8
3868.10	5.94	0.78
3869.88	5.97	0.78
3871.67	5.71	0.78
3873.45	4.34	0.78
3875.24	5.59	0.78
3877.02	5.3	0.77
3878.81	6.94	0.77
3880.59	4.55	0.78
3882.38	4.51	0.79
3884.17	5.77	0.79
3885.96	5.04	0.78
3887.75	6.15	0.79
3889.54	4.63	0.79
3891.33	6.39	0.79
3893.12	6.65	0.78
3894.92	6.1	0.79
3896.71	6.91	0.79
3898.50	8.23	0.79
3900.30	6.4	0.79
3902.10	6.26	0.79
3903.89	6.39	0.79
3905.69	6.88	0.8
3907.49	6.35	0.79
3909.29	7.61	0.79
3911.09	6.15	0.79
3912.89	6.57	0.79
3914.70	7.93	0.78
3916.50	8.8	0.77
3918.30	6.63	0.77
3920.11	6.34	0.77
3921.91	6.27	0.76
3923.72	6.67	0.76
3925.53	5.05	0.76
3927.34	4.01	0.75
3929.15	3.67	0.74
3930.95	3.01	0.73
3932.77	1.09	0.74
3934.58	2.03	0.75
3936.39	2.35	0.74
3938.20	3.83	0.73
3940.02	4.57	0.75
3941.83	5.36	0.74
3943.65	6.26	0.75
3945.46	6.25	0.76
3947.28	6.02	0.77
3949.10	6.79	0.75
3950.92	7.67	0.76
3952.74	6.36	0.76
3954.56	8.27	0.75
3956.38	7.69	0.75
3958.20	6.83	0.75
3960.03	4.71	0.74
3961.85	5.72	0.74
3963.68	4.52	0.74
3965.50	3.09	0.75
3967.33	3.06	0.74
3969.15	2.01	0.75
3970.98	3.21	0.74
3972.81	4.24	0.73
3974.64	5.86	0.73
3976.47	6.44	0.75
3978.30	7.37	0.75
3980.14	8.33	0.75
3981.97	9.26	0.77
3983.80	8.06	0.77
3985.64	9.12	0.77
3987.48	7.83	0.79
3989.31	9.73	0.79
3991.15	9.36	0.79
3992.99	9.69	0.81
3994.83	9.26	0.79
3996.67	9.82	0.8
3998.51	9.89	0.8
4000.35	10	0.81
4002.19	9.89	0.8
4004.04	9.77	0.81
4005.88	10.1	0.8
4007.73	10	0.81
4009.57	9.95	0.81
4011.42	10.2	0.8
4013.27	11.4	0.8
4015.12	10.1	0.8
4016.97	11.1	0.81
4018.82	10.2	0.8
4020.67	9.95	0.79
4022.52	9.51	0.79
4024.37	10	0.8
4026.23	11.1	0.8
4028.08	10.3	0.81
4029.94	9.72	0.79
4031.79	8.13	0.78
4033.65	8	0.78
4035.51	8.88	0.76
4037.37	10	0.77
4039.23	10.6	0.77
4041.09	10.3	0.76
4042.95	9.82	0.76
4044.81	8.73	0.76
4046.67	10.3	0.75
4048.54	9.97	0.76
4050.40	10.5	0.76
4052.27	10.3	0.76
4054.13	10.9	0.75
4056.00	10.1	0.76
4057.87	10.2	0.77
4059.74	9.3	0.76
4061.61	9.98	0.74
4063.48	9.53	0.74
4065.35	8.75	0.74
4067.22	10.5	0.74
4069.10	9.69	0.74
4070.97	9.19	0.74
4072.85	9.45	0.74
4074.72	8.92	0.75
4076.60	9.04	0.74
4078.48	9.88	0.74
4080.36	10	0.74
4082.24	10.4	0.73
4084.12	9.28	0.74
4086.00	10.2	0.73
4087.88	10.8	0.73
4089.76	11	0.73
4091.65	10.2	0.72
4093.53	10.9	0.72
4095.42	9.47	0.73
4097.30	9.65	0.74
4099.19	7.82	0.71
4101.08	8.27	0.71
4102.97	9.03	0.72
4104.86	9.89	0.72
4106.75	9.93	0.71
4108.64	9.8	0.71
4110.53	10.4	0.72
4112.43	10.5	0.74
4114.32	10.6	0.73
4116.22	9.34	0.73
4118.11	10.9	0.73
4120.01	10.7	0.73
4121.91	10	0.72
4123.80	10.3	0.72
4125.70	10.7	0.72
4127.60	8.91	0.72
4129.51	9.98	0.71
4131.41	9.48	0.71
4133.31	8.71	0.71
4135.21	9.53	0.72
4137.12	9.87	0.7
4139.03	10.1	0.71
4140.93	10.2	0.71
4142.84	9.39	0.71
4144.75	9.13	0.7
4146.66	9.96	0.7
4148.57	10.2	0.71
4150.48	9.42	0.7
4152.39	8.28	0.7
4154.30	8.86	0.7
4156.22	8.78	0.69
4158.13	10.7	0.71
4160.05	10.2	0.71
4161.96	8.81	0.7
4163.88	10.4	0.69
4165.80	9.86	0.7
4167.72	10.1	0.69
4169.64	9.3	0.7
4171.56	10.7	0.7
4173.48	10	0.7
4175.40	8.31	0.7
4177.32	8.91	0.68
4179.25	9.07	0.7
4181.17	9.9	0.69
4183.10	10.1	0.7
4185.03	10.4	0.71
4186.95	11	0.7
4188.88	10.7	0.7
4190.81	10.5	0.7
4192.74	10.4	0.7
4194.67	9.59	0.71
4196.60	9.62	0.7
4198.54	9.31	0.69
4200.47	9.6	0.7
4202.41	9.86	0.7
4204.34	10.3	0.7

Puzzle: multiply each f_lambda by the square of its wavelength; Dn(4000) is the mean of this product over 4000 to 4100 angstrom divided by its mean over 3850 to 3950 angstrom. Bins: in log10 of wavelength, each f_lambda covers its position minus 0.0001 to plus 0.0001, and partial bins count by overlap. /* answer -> 1.92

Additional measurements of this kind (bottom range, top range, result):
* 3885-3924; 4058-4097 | 1.62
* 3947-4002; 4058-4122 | 1.47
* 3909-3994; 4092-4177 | 1.77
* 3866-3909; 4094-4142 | 1.83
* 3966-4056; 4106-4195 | 1.17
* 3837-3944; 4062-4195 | 2.06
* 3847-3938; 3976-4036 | 1.83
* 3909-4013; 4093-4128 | 1.58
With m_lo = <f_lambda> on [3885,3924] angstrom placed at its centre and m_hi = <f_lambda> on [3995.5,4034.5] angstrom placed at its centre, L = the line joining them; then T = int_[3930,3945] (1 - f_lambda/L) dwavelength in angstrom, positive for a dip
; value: 7.9 angstrom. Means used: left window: 6.61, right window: 9.96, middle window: 3.65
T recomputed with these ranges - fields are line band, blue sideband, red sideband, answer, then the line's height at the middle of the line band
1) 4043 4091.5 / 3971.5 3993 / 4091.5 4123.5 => -3.7 angstrom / 9.19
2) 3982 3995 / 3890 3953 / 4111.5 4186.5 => -3.8 angstrom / 6.97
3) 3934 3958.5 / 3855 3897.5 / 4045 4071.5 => 5.2 angstrom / 7.26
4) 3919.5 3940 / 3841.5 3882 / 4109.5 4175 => 7.2 angstrom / 6.24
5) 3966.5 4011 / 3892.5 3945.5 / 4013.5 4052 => 1.7 angstrom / 8.26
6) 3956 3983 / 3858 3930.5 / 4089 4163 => 6.6 angstrom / 7.2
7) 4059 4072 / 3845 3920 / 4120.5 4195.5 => -1.7 angstrom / 8.45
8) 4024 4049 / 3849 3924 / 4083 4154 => -3.7 angstrom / 8.43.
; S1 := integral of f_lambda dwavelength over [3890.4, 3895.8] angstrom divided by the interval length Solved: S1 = 6.37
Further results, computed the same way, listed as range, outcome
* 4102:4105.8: 9.45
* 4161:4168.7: 9.79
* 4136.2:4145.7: 9.74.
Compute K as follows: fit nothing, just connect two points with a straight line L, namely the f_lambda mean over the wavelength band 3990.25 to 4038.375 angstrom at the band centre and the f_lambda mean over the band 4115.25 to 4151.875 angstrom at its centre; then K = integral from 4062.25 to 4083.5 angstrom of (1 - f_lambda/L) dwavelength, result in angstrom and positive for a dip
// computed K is 0.6 angstrom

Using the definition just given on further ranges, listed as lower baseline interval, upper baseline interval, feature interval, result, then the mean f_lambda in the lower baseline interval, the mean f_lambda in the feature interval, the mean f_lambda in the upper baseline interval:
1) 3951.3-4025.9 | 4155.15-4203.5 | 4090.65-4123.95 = -2.48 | 8.08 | 9.87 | 9.84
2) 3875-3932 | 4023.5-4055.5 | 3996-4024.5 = -3.43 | 6.05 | 10.1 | 9.86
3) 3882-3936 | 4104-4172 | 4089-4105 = -0.80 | 5.79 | 9.55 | 9.82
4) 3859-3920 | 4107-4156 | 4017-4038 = -3.73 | 6.13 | 9.67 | 9.79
